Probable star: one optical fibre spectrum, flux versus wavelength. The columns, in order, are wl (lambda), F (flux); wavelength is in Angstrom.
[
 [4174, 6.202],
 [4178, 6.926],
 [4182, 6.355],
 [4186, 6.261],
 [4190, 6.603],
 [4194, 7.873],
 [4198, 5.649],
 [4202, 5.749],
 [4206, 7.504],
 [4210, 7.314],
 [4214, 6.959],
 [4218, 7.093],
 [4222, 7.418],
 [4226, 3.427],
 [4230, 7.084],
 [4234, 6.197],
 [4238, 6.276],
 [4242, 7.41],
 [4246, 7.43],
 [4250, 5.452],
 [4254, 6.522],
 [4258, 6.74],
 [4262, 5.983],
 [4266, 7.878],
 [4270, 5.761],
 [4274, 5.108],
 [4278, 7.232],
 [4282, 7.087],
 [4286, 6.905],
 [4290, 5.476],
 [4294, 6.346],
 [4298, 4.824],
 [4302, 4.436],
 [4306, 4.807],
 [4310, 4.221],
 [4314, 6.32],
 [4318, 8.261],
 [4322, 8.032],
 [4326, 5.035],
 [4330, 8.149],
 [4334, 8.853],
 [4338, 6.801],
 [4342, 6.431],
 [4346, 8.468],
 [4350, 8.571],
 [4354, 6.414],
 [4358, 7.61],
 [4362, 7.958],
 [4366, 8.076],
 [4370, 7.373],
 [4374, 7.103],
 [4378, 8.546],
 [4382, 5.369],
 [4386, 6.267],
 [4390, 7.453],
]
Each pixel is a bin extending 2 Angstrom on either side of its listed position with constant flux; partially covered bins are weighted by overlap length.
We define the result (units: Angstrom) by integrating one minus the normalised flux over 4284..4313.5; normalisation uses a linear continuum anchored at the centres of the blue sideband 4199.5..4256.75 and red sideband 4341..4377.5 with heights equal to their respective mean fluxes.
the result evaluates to 7.4 Angstrom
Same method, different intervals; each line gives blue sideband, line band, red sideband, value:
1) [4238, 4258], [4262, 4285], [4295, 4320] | -1.5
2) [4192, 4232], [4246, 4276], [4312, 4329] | 2.2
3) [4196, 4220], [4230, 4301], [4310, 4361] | 6.0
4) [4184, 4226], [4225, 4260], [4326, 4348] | 2.8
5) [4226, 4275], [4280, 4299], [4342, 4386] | 1.5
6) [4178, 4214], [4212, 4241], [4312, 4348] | 1.9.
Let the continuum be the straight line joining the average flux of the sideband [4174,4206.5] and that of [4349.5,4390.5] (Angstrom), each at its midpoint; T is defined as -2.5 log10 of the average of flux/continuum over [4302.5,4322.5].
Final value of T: 0.166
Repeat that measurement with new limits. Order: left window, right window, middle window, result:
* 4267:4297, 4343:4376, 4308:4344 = 0.03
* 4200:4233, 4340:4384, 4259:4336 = 0.11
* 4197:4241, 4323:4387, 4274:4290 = 0.04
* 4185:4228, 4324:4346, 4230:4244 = 0.00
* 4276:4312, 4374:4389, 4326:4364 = -0.19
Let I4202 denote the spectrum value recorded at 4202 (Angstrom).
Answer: 5.749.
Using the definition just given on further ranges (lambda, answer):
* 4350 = 8.571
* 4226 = 3.427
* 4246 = 7.43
